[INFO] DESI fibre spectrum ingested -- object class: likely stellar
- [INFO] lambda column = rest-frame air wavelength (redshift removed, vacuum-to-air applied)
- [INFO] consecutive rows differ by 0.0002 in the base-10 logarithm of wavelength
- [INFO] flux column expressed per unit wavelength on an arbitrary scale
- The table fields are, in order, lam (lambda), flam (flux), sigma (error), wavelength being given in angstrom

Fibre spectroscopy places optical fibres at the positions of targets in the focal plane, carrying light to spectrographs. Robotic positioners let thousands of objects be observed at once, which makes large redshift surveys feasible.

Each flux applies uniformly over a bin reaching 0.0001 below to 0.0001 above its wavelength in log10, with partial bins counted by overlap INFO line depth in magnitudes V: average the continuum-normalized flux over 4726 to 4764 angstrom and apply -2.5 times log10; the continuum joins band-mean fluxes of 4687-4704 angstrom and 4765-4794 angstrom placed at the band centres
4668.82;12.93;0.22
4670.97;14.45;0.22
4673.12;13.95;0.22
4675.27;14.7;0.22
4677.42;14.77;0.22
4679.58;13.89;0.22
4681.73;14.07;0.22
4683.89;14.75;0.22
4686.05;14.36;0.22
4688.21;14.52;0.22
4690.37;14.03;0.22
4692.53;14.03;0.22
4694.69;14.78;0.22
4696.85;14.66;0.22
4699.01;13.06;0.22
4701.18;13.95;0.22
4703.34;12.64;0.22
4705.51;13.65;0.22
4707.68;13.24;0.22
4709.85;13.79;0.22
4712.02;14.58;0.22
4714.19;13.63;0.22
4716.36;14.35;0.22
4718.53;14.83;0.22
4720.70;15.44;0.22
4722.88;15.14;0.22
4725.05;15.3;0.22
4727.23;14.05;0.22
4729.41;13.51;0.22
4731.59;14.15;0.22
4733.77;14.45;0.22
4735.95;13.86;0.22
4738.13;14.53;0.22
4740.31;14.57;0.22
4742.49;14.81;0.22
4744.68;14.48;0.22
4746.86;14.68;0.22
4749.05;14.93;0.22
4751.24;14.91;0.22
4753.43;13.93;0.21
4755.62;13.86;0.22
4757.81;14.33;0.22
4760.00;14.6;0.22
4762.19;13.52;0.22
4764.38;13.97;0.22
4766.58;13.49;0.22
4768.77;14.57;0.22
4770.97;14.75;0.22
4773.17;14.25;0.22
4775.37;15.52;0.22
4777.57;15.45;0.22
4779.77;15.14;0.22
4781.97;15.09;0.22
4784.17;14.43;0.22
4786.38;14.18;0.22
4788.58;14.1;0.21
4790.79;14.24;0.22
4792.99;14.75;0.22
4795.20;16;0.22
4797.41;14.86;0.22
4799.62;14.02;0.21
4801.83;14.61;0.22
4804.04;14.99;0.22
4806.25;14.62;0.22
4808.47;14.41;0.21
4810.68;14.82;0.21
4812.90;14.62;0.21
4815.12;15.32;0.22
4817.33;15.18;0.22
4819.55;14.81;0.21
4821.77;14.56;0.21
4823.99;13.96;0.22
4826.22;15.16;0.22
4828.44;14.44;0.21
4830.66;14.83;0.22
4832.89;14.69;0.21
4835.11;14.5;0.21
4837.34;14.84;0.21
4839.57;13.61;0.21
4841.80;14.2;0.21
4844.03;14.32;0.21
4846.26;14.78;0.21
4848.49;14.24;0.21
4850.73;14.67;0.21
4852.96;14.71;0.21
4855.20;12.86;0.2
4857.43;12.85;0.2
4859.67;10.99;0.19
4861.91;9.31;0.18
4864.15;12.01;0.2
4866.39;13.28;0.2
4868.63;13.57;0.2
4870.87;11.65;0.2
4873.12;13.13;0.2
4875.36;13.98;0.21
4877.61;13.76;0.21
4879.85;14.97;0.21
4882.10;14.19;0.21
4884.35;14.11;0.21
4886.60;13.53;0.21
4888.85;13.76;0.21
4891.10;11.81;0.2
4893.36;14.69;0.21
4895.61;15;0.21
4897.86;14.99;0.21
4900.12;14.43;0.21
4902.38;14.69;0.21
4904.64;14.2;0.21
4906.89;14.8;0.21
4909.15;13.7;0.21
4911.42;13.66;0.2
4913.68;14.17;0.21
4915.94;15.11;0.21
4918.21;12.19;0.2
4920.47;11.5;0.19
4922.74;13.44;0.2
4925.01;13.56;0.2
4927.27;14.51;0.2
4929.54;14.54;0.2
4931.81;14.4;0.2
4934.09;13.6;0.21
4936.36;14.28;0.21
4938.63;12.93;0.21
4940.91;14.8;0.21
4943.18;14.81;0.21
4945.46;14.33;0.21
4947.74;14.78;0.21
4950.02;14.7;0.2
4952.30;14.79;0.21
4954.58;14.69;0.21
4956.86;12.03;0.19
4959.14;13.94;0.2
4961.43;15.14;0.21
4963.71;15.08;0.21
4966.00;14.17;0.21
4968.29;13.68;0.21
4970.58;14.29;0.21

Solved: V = 0.00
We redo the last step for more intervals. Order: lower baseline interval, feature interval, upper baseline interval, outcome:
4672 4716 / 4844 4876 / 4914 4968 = 0.082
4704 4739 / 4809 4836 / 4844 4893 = -0.088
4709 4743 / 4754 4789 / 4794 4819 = 0.017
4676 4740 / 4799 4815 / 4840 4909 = -0.058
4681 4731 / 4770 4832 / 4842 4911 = -0.066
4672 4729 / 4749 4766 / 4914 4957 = -0.001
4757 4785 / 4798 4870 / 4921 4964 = 0.028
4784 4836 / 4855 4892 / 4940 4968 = 0.128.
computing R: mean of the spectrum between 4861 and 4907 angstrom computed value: 13.6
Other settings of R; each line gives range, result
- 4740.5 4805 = 14.6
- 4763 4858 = 14.6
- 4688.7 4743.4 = 14.2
